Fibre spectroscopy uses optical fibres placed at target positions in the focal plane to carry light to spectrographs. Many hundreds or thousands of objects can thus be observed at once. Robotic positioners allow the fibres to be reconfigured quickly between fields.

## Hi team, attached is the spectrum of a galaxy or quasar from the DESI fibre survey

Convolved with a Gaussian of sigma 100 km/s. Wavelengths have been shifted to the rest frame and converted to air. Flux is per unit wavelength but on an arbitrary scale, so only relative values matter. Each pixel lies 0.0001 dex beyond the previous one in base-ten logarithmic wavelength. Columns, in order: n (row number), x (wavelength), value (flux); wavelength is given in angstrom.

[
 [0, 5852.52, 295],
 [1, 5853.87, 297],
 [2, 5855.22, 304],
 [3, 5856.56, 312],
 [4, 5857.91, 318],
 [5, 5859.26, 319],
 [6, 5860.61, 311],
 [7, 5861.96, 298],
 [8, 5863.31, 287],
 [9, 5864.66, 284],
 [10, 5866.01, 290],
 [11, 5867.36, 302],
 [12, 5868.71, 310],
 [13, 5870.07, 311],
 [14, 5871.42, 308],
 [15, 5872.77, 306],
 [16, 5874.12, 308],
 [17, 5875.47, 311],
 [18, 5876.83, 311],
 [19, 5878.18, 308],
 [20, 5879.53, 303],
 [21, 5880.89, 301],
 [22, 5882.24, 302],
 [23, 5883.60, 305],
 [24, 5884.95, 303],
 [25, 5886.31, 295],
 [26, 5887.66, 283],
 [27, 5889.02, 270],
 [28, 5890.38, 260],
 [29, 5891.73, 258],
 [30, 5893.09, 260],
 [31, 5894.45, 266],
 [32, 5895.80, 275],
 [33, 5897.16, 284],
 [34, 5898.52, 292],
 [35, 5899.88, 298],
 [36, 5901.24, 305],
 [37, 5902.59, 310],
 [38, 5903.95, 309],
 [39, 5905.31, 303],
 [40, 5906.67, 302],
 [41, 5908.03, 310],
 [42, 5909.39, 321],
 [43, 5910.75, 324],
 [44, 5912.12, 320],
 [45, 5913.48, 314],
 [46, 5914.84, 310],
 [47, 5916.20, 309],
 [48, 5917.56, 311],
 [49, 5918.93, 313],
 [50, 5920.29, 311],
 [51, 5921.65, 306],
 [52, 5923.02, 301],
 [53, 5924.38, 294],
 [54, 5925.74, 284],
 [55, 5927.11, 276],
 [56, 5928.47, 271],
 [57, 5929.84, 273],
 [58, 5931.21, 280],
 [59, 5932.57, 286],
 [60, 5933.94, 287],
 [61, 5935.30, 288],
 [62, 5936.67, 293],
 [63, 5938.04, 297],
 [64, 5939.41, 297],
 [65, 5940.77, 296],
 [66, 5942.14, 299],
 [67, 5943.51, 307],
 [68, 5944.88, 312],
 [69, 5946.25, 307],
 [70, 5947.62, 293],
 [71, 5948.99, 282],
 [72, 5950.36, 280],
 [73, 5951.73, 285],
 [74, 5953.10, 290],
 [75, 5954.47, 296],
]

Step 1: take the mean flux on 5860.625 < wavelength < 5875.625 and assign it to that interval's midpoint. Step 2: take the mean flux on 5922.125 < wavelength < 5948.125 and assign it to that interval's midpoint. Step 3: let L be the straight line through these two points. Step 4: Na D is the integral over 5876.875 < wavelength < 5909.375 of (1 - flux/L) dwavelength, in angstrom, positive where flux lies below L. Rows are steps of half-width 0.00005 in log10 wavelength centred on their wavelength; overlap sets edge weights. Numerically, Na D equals 0.6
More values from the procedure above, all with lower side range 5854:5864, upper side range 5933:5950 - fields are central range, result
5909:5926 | -0.6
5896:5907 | 0.1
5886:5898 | 1.2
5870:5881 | -0.1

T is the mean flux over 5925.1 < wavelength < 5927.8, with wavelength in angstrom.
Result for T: 280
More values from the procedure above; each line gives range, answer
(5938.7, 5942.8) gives 298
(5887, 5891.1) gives 271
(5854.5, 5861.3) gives 313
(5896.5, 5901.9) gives 294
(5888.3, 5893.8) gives 262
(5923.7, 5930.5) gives 280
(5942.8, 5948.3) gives 304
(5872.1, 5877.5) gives 309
